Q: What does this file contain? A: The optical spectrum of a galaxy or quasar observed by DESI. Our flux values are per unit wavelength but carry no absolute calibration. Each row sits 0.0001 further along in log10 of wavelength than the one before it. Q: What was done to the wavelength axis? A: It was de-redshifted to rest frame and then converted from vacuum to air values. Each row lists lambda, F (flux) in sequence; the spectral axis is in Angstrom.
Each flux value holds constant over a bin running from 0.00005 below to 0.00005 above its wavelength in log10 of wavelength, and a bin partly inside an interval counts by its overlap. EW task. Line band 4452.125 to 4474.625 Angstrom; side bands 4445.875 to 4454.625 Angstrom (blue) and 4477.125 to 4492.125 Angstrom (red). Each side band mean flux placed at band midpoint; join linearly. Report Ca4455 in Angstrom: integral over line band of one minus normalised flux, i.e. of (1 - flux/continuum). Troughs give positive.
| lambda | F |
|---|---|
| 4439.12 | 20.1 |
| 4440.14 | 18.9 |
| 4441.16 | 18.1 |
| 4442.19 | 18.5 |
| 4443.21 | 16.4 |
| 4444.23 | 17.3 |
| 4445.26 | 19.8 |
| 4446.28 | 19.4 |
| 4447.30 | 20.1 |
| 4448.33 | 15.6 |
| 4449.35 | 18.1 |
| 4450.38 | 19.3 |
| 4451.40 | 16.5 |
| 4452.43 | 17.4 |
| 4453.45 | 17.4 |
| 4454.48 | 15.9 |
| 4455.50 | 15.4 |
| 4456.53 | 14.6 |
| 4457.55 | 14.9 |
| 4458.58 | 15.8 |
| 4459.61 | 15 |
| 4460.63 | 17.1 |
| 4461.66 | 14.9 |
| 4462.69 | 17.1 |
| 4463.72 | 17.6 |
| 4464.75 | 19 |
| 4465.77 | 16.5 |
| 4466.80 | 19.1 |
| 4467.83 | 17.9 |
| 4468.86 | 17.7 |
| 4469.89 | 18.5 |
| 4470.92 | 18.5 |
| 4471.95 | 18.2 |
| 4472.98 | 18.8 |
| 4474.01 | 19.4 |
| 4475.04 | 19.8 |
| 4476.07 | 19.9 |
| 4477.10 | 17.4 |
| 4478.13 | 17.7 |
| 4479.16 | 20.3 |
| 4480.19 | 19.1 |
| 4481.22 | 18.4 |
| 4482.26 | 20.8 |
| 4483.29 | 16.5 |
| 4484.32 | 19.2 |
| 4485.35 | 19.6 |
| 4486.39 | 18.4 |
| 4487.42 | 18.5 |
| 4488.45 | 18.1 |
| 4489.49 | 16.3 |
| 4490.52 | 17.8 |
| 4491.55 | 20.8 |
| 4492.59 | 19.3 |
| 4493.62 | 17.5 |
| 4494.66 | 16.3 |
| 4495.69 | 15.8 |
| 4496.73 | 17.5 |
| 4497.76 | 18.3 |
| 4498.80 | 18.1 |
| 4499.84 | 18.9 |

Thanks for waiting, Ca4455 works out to 1.2 Angstrom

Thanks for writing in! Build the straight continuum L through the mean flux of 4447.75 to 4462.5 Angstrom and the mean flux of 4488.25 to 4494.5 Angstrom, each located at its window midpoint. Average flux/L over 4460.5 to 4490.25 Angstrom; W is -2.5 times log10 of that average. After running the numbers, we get -0.06 mag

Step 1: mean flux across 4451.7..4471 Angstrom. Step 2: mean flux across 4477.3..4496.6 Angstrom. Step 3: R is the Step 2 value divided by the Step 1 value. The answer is 1.09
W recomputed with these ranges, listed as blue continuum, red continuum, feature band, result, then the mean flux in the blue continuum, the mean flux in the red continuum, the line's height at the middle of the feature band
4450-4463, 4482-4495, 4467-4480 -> -0.08 mag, 16.2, 18.4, 17.4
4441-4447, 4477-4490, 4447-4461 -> 0.11 mag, 18.3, 18.5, 18.4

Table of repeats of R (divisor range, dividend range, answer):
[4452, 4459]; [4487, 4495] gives 1.14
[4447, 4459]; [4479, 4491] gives 1.11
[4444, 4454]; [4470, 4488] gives 1.04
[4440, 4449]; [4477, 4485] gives 1.03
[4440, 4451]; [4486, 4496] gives 0.98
